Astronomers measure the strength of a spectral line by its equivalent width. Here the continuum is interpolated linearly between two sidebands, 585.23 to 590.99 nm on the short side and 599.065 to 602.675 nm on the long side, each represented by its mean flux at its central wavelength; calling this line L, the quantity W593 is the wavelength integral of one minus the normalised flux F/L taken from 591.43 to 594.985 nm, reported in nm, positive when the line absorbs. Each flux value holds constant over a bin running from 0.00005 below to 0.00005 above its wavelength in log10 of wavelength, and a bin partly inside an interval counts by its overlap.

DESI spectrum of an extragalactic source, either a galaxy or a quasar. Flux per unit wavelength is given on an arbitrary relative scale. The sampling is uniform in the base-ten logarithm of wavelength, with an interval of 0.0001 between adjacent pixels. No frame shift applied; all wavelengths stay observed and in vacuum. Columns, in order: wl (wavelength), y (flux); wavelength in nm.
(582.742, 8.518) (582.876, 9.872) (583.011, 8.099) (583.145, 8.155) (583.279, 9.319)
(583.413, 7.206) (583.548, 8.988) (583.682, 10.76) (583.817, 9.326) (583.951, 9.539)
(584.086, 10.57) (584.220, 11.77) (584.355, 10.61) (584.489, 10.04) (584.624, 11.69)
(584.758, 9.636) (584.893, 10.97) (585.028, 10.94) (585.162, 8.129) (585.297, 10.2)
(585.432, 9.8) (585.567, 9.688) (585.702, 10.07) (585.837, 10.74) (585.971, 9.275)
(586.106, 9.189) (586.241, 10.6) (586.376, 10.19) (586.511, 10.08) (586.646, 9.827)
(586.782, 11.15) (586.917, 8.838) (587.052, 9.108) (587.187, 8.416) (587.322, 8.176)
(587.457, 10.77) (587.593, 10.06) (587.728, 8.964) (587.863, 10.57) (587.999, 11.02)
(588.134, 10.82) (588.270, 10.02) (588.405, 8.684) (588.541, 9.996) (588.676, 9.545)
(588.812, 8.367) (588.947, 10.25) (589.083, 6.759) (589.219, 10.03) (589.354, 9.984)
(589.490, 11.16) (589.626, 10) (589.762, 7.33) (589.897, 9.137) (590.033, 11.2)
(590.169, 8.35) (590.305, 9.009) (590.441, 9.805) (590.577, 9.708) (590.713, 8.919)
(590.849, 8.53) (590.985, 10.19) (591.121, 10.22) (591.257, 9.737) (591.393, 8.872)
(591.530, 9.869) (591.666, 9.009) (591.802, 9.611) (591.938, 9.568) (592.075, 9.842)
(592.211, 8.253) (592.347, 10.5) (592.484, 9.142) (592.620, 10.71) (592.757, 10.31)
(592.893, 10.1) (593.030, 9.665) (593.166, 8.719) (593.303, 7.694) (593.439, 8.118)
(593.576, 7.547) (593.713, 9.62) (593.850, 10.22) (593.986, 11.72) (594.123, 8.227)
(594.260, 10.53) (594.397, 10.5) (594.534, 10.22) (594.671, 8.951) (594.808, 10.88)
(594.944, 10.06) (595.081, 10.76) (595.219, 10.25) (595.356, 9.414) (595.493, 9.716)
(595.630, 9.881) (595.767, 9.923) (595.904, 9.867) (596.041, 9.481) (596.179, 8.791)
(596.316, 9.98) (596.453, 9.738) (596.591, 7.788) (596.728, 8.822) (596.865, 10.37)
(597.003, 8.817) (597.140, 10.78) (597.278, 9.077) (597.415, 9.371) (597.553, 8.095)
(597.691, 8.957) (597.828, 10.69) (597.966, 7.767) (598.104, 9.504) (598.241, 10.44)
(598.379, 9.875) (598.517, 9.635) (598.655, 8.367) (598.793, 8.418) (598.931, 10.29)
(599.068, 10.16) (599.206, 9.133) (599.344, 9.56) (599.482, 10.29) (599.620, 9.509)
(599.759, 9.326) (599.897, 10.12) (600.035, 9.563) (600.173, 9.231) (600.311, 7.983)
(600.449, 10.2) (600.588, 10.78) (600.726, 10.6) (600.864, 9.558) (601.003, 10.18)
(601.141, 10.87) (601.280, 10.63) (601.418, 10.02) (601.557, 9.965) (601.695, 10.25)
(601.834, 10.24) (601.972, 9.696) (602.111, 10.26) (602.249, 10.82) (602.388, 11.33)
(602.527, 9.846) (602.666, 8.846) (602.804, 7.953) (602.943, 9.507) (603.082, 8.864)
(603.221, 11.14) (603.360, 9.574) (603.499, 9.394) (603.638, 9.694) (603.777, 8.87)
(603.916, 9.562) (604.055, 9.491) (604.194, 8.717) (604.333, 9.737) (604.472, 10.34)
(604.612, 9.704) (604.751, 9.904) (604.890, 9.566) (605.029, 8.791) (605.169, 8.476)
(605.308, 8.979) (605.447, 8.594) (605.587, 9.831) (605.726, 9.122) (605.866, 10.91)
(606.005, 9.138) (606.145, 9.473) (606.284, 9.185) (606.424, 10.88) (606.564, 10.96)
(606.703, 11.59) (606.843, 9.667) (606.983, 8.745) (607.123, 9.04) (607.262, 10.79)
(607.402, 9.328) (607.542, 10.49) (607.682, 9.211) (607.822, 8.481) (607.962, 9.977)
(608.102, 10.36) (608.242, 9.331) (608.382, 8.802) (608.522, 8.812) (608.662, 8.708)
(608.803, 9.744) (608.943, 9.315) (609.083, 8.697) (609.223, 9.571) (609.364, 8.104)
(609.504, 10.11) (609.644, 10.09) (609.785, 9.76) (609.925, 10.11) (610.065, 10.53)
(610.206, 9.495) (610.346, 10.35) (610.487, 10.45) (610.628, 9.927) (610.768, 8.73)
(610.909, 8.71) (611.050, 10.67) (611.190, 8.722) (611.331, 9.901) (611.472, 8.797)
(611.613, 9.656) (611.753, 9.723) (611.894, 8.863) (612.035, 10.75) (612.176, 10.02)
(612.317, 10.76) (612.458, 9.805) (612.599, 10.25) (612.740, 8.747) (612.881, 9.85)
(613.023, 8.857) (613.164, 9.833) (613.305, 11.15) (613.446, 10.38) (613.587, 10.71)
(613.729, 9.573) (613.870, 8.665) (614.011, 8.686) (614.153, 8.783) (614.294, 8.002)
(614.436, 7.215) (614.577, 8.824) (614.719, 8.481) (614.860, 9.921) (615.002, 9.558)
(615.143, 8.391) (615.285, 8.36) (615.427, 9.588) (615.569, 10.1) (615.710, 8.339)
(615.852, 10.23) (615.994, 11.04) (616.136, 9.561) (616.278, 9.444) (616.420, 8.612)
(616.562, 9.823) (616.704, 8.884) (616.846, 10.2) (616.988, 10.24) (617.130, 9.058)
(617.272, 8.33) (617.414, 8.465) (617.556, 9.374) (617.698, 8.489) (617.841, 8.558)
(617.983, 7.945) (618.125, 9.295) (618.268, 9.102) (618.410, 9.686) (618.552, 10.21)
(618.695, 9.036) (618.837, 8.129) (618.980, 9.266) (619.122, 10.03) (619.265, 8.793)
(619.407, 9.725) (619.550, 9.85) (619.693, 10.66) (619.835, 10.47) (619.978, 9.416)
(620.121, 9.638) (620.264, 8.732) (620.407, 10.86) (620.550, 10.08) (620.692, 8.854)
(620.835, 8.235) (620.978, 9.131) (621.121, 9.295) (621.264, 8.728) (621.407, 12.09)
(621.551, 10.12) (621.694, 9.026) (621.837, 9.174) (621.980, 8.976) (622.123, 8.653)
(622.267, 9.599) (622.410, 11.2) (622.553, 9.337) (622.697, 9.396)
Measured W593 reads 0.07 nm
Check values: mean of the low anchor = 9.63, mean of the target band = 9.59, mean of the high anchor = 9.97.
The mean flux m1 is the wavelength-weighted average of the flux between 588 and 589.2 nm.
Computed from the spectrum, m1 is 9.43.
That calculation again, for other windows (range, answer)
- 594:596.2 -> 9.91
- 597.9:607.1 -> 9.69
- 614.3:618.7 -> 9.16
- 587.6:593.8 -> 9.46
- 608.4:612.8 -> 9.6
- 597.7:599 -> 9.43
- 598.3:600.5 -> 9.48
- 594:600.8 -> 9.62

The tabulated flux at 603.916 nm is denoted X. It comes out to 9.562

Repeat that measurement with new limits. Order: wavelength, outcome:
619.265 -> 8.793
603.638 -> 9.694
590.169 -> 8.35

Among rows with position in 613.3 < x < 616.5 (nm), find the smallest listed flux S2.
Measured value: 7.215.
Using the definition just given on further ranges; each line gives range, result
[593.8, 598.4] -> 7.767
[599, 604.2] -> 7.953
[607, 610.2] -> 8.104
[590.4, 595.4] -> 7.547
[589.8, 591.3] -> 8.35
